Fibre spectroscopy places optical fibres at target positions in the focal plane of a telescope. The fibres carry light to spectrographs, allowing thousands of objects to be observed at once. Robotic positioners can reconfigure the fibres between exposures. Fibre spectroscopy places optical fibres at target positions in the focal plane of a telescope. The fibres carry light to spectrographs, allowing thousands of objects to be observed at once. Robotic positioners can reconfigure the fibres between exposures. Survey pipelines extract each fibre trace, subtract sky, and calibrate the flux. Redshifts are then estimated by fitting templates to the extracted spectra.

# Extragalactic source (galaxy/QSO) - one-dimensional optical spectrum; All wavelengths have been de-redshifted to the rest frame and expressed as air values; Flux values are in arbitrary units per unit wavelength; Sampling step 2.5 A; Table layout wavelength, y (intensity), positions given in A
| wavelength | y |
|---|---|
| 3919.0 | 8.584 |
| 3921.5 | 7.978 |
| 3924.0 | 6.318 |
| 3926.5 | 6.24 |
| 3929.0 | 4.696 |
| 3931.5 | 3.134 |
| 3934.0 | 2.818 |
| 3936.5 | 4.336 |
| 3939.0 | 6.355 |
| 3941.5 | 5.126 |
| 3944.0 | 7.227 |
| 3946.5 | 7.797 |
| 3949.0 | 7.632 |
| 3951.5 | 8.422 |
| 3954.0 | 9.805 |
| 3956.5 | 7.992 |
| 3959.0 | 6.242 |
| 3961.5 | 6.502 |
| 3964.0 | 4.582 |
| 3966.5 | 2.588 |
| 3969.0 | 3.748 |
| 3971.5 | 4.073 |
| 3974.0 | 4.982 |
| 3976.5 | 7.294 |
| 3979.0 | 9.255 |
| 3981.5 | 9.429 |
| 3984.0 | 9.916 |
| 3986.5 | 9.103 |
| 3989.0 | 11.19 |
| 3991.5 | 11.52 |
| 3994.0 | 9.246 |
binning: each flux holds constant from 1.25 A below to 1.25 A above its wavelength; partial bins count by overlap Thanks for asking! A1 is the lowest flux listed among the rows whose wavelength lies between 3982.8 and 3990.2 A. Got 9.103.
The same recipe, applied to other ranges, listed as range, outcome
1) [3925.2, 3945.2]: 2.818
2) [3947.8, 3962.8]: 6.242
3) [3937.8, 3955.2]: 5.126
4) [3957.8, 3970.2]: 2.588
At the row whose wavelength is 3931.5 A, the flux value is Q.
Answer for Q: 3.134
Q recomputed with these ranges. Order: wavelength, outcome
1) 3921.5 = 7.978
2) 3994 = 9.246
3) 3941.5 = 5.126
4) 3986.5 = 9.103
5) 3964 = 4.582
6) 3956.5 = 7.992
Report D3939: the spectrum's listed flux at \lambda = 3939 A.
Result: 6.355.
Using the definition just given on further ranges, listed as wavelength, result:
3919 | 8.584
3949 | 7.632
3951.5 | 8.422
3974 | 4.982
